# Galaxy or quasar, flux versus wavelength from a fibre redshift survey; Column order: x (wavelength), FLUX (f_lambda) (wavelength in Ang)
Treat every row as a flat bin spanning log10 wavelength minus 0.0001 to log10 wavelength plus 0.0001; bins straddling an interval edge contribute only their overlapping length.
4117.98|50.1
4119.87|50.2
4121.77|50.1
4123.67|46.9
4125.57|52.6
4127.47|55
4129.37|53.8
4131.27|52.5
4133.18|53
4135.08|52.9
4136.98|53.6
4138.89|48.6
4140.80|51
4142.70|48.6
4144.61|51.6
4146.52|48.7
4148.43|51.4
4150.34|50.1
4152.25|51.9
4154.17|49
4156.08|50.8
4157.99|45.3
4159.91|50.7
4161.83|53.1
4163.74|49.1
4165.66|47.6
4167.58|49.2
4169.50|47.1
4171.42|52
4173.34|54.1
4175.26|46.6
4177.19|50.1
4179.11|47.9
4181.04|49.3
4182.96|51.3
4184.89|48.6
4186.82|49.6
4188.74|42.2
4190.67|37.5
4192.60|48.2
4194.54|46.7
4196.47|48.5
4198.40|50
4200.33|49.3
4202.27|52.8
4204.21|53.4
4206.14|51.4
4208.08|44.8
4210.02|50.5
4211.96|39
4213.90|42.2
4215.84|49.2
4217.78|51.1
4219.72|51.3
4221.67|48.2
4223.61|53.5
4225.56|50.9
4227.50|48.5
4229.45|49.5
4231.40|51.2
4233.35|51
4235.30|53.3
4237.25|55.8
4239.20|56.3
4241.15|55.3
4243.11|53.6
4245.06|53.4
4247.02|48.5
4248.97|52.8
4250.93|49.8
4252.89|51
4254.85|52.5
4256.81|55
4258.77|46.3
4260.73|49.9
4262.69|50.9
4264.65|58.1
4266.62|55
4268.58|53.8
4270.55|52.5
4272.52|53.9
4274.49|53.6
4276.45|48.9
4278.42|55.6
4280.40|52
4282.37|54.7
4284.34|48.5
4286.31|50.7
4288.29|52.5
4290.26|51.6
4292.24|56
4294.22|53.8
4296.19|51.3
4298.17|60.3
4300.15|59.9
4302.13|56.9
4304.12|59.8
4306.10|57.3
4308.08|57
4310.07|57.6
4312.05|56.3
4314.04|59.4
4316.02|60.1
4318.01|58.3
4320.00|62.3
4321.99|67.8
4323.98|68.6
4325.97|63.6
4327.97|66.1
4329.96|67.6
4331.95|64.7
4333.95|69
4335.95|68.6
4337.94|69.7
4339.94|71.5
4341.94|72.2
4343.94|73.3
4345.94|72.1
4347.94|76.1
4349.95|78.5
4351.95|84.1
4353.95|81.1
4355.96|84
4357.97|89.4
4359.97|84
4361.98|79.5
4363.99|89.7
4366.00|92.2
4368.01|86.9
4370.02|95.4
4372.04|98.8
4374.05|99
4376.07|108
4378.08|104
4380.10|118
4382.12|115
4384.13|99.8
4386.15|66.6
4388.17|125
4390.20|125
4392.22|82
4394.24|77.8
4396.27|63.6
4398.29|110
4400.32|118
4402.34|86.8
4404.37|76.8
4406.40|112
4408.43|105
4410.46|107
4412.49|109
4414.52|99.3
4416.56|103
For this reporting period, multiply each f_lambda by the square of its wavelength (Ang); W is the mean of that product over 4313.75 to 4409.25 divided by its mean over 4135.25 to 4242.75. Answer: 1.8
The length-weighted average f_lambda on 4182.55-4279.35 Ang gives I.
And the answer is 50.5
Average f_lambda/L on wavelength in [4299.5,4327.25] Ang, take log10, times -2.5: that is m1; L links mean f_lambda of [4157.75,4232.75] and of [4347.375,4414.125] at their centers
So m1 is 0.28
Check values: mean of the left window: 48.8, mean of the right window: 95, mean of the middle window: 60.4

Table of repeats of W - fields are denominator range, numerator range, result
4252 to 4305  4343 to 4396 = 1.78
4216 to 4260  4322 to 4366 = 1.53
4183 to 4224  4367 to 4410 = 2.24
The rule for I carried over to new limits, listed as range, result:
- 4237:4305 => 53.4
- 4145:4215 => 48.6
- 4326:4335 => 66.5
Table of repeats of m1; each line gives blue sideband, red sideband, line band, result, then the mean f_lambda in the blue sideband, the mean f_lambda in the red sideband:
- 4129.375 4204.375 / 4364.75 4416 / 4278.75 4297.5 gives 0.407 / 49.6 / 99.2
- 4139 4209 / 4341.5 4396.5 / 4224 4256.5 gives 0.208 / 49.1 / 90.6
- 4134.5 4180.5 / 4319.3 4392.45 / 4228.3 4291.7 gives 0.277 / 50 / 84.5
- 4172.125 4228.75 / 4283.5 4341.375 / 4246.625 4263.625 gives 0.072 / 48.5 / 60.4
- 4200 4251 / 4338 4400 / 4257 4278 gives 0.184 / 50.6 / 90.1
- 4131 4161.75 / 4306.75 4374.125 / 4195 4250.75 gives 0.183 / 50.6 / 73.9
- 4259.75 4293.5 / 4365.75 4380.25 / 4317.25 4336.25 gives 0.176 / 52.8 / 99.6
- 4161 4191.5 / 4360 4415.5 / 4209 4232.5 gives 0.205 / 48.5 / 97.9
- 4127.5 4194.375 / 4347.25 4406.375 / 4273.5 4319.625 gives 0.359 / 49.6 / 93.4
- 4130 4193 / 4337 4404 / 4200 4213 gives 0.195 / 49.5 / 90.1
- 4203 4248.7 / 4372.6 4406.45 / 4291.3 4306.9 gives 0.259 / 50.6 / 98.9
